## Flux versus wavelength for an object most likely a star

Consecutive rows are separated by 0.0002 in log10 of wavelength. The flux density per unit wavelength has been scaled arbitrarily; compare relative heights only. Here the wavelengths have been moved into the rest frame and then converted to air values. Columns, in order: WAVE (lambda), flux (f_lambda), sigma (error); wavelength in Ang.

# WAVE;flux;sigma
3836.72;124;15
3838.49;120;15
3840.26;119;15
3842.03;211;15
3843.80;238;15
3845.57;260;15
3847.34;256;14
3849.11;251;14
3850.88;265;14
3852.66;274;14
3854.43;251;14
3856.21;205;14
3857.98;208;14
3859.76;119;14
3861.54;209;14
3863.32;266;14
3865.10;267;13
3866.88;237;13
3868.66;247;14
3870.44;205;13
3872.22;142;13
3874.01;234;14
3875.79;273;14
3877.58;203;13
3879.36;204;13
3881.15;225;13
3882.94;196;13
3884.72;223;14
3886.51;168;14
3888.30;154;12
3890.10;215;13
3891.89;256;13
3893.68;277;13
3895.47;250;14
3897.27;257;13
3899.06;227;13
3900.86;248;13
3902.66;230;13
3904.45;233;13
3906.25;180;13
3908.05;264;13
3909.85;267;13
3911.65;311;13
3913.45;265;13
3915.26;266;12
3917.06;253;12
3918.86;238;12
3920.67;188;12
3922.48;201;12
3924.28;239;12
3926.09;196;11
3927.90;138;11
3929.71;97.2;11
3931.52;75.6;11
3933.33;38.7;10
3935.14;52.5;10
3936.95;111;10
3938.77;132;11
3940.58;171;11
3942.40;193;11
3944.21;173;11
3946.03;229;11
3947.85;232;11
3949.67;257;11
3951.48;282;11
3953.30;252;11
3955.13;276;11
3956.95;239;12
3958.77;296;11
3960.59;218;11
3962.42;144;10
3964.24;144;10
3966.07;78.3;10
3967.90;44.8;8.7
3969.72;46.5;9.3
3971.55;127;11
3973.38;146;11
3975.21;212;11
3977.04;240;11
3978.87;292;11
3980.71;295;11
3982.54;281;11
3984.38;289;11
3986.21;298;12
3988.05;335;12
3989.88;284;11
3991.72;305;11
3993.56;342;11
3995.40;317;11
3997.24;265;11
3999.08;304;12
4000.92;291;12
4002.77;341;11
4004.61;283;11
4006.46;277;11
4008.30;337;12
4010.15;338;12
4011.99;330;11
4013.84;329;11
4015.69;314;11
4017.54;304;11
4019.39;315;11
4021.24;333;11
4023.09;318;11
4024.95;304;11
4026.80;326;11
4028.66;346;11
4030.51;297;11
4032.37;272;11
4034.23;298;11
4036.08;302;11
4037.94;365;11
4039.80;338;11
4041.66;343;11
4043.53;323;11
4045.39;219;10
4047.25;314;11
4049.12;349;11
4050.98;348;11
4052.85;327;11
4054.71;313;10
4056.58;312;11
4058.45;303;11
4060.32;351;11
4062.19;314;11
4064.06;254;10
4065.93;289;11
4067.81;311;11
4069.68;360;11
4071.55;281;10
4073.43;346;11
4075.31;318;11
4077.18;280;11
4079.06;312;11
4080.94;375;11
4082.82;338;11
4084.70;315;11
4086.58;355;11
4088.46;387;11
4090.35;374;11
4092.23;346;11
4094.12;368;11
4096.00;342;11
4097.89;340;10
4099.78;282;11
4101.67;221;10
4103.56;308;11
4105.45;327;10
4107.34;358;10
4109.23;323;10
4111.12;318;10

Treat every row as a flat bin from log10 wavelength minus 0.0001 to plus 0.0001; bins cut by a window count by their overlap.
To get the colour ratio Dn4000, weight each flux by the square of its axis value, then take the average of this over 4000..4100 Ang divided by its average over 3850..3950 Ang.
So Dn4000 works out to 1.7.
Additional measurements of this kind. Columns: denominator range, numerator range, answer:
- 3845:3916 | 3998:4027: 1.45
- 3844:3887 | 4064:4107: 1.61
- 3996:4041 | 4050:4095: 1.07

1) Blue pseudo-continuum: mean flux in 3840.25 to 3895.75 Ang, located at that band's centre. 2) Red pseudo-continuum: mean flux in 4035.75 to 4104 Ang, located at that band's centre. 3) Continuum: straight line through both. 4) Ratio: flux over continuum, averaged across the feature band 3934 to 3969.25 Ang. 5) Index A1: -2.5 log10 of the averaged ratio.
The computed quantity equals 0.40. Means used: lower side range 223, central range 183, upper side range 322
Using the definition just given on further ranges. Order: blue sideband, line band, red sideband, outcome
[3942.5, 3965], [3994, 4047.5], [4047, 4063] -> -0.07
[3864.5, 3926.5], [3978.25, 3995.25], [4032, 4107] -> -0.09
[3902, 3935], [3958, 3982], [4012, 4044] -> 0.41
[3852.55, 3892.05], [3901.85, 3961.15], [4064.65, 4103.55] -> 0.19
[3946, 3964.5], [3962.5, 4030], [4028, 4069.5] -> 0.02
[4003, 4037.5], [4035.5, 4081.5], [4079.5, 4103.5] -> 0.03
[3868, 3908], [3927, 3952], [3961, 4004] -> 0.43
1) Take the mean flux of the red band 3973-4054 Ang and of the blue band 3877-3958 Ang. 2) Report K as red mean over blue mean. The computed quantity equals 1.5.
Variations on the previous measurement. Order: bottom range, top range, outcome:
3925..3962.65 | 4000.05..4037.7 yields 1.72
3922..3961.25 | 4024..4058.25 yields 1.70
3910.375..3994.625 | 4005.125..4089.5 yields 1.54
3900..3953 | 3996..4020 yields 1.56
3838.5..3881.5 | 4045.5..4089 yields 1.45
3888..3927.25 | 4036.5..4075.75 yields 1.34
